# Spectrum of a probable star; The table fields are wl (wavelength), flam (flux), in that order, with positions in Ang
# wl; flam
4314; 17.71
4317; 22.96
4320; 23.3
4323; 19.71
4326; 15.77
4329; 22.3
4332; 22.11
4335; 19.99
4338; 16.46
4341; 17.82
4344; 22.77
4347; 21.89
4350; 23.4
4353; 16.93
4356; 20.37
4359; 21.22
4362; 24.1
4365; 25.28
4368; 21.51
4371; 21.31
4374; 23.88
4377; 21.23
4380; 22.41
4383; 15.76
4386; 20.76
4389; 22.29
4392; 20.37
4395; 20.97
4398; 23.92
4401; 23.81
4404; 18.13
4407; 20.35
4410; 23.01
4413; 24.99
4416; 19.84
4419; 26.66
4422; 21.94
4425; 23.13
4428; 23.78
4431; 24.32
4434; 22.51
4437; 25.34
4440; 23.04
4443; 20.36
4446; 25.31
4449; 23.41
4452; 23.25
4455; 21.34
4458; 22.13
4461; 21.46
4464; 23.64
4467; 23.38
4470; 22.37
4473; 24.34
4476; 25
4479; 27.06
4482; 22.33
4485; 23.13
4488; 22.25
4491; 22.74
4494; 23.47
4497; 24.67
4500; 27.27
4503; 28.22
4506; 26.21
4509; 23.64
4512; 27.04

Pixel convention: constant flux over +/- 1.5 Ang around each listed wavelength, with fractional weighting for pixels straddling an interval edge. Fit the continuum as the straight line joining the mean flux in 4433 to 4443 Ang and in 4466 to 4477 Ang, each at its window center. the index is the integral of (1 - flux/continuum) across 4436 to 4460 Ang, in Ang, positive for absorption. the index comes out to 0.4 Ang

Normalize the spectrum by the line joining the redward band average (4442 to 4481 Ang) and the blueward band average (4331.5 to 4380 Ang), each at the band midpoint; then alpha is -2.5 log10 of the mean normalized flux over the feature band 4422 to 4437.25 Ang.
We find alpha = -0.04 mag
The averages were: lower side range 21.3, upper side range 23.3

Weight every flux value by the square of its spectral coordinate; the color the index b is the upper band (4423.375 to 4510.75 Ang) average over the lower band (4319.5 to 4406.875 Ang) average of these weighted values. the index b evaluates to 1.19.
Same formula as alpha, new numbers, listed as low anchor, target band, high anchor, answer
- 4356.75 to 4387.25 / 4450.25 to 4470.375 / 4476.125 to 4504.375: 0.062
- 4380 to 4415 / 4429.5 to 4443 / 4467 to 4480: -0.023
